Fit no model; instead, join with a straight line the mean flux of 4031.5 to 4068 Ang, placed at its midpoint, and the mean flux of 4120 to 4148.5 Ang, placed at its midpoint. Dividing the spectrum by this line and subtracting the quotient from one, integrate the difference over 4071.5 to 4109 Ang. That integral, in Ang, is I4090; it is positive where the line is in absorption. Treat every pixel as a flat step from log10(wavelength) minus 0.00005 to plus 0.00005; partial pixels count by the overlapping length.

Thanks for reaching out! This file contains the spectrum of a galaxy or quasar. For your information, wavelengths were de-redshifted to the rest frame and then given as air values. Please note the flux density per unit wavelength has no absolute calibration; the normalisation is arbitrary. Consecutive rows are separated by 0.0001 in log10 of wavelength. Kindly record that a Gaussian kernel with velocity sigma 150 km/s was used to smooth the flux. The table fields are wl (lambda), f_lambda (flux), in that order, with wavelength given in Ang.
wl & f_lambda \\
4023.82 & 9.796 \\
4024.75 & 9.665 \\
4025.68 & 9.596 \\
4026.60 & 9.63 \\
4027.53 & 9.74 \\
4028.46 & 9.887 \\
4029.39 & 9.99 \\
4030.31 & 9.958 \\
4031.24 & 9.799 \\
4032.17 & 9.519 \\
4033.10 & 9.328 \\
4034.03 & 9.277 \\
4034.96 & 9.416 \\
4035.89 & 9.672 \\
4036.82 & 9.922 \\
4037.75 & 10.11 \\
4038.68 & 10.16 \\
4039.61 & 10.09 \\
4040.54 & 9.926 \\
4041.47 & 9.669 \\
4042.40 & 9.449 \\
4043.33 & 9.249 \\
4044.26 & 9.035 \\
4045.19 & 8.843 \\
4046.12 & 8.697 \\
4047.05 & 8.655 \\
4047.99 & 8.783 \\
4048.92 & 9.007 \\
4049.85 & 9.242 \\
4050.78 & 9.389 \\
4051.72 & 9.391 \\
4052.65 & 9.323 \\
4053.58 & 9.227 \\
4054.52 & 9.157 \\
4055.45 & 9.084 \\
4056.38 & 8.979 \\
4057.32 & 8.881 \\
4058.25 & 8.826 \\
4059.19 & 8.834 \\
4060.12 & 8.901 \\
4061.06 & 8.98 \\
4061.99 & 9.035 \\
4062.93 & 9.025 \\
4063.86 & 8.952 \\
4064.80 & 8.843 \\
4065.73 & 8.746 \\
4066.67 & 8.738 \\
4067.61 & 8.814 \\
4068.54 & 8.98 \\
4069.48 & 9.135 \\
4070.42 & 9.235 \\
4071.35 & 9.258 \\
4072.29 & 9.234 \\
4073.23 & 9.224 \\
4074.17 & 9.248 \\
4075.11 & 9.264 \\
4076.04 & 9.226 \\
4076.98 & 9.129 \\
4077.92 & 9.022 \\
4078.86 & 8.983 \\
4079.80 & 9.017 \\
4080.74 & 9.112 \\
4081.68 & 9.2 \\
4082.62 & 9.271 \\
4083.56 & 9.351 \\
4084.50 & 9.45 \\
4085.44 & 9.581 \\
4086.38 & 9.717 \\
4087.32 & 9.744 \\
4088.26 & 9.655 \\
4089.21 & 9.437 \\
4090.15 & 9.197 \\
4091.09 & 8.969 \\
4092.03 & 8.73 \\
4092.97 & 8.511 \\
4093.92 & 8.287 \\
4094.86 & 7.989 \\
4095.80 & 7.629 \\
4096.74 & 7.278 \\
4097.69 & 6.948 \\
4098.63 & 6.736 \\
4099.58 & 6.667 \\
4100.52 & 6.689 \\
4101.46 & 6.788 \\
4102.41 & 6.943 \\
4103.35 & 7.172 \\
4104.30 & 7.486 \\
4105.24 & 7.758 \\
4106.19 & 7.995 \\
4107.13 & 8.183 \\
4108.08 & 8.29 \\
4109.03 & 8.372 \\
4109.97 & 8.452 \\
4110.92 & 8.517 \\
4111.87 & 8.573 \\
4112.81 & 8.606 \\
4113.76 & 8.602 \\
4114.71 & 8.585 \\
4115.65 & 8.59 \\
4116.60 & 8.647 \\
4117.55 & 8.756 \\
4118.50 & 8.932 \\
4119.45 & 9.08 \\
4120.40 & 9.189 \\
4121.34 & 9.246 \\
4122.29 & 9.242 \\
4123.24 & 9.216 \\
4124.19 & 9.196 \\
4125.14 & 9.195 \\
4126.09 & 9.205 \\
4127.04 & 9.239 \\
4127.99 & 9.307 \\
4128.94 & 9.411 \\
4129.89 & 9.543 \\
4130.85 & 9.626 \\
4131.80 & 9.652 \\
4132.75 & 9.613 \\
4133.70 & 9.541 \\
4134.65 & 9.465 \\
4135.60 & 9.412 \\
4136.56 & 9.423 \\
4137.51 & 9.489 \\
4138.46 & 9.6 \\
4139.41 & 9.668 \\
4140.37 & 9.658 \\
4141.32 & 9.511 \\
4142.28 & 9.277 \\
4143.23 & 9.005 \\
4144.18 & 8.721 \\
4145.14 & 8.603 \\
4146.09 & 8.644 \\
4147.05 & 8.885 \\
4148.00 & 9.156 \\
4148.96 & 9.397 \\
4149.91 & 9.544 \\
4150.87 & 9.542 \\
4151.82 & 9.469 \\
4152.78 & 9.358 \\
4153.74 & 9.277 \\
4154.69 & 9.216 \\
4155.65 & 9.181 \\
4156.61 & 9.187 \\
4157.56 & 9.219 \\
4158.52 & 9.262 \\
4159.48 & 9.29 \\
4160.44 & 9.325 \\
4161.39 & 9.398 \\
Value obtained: 3.1 Ang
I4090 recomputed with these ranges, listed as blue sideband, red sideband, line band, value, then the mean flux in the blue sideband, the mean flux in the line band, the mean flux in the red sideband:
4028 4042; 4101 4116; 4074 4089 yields -1.1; 9.78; 9.31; 8.05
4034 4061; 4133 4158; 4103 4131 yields 1.7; 9.28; 8.74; 9.29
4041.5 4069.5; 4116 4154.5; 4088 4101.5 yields 1.7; 9.02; 7.98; 9.27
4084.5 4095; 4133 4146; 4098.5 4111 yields 2.2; 9.12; 7.57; 9.32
